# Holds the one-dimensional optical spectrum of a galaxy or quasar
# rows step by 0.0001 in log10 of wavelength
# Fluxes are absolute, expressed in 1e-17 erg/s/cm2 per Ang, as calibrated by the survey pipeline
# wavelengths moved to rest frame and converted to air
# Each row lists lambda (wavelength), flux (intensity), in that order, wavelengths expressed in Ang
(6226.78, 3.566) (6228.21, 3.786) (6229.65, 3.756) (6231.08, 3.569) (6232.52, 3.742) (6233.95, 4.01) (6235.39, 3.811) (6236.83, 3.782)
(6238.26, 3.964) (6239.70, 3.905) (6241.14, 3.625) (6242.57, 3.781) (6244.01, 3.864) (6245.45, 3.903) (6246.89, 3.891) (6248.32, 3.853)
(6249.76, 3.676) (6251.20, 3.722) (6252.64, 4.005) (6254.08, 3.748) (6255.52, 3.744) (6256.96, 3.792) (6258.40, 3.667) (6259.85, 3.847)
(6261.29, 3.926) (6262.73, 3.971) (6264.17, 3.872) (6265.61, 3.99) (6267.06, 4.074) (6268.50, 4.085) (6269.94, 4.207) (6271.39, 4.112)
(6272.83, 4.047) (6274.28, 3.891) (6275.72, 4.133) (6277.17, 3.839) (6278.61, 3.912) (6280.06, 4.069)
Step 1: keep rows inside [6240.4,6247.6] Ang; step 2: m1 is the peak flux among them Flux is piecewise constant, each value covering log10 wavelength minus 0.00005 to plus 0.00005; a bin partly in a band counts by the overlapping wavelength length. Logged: 3.903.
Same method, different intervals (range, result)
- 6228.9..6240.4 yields 4.01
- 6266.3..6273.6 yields 4.207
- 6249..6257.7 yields 4.005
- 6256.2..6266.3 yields 3.99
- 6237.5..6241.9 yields 3.964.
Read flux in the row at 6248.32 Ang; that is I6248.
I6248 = 3.853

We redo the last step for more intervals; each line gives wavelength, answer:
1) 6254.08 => 3.748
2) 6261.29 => 3.926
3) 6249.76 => 3.676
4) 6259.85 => 3.847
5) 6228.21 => 3.786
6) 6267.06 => 4.074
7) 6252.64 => 4.005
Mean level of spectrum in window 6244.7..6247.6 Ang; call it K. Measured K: 3.89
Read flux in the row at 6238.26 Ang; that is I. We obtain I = 3.964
